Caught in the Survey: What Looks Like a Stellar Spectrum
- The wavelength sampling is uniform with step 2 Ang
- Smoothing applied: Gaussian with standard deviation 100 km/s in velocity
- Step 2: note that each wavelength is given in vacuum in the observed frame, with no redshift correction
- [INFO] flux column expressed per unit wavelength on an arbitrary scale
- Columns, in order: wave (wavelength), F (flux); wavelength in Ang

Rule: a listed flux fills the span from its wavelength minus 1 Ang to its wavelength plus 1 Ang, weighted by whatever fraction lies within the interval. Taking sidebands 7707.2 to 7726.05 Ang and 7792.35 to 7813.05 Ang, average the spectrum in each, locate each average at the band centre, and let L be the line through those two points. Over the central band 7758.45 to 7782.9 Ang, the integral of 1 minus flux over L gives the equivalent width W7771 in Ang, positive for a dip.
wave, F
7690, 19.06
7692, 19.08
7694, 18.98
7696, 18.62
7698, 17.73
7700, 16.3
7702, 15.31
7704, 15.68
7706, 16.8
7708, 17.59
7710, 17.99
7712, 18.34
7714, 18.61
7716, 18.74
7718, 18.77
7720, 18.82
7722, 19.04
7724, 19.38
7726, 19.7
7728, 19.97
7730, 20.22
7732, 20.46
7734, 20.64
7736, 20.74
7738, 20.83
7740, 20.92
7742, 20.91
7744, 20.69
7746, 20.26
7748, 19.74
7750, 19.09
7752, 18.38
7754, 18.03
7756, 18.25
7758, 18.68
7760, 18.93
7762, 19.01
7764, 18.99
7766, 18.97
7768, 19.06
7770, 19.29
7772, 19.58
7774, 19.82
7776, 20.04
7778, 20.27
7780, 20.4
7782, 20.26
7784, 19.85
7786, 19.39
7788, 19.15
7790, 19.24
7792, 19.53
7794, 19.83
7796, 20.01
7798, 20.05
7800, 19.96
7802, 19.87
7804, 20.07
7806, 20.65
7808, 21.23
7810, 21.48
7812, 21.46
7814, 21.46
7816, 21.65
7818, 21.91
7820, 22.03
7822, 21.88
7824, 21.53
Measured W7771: 0.3 Ang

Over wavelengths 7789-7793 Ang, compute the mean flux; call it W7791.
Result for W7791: 19.4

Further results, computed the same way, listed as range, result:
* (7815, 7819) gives 21.8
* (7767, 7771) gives 19.2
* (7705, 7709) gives 17.2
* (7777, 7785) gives 20.2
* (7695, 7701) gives 17.6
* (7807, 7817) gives 21.5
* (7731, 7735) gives 20.6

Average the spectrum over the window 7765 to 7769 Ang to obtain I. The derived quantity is 19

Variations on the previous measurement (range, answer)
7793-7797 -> 19.9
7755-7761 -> 18.6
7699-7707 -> 16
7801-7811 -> 20.7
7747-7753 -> 19.1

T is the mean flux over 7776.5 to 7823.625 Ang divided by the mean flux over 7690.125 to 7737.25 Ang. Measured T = 1.10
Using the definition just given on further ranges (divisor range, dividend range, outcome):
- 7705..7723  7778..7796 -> 1.08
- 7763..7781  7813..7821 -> 1.11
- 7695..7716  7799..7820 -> 1.21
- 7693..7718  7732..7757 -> 1.13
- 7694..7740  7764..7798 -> 1.05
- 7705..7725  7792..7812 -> 1.11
